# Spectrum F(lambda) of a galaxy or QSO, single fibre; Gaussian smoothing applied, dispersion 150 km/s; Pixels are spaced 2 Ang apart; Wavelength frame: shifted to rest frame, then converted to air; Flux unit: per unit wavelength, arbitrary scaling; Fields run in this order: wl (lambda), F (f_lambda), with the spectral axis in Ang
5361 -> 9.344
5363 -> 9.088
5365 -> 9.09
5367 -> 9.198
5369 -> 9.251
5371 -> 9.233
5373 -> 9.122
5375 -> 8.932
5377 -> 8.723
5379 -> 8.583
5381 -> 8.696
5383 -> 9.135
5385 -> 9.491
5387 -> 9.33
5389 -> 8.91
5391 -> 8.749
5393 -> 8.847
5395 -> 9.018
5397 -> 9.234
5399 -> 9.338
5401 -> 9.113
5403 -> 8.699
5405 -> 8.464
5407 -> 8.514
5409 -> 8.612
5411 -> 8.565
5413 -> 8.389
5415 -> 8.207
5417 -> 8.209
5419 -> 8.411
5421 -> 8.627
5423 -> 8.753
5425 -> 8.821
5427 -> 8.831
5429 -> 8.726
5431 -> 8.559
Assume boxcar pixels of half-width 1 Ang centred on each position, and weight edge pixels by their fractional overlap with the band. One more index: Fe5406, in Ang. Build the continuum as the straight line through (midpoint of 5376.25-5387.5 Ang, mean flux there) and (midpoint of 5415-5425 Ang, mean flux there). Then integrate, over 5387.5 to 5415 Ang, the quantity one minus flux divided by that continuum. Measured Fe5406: -0.16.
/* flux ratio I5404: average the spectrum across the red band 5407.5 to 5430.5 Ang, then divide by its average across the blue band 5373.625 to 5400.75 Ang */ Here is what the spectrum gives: 1.0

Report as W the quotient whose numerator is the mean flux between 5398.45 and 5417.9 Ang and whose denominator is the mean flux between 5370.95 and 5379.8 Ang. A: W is 0.97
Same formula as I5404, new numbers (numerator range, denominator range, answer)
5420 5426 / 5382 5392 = 0.96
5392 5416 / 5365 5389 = 0.97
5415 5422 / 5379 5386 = 0.93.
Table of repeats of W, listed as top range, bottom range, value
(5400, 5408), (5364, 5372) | 0.95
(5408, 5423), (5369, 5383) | 0.95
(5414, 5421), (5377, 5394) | 0.93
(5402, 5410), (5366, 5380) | 0.95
